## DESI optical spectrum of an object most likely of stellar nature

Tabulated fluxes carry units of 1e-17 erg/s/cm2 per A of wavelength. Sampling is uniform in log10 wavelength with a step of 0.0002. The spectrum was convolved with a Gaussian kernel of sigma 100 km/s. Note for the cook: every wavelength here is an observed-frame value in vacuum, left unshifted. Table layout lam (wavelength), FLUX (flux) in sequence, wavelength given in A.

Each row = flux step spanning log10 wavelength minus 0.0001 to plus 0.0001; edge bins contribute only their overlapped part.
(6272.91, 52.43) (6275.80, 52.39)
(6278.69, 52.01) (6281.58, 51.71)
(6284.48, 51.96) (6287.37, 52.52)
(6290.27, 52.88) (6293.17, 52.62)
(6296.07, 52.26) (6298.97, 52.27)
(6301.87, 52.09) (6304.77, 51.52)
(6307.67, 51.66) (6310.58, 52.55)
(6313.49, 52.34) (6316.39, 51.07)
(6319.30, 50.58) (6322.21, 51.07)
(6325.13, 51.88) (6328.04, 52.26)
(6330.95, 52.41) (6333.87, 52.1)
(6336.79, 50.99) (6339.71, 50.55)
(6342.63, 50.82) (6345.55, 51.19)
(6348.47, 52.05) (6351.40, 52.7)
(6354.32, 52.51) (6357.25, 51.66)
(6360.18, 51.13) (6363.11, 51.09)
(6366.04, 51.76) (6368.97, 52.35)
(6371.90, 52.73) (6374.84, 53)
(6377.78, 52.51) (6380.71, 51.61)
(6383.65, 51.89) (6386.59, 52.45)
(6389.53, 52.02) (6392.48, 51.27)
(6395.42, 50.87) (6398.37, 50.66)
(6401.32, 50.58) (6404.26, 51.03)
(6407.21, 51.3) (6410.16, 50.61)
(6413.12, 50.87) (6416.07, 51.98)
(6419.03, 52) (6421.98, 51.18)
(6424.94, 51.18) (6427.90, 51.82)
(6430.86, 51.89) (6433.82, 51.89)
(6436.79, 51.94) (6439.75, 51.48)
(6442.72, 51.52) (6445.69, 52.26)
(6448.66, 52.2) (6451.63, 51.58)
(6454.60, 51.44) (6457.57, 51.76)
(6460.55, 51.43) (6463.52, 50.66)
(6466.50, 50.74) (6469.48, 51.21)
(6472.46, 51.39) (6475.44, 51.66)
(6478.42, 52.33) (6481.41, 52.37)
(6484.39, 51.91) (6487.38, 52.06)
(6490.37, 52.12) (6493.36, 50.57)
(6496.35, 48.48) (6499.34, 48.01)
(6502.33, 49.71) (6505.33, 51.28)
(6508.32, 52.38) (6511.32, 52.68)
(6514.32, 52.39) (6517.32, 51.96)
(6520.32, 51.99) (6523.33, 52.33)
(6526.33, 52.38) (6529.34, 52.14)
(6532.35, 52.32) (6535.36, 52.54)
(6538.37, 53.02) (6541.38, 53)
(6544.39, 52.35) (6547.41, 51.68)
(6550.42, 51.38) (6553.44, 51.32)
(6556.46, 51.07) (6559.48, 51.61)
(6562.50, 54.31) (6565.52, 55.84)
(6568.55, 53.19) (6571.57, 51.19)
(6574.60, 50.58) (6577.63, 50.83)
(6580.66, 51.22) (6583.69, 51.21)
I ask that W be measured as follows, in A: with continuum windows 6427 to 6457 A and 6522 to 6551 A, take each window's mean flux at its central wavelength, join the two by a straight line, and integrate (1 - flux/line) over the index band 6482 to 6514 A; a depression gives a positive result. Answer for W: 0.68 A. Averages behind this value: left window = 51.8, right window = 52.3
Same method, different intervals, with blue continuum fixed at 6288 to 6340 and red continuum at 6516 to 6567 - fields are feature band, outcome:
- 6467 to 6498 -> 0.54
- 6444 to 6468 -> 0.33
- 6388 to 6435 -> 0.71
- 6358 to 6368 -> 0.11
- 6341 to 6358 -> 0.05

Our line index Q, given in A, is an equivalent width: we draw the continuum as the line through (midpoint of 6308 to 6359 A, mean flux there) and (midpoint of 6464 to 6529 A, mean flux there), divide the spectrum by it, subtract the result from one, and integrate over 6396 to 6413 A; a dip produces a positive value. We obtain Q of 0.2 A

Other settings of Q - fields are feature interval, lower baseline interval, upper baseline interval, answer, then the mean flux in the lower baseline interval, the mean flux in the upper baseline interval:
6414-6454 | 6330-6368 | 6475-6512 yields -0.31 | 51.6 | 51.2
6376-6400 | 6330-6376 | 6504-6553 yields 0.10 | 51.8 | 52.2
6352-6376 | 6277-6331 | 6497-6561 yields -0.06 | 52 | 51.7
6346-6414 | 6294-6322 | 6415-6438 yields 0.10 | 51.8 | 51.7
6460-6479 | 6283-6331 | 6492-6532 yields 0.05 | 52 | 51.3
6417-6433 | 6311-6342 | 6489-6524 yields -0.10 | 51.5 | 51.1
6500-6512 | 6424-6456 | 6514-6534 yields 0.21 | 51.7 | 52.2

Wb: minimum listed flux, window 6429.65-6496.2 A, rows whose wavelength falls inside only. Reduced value 50.57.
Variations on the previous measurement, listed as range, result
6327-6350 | 50.55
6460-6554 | 48.01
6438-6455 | 51.44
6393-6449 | 50.58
